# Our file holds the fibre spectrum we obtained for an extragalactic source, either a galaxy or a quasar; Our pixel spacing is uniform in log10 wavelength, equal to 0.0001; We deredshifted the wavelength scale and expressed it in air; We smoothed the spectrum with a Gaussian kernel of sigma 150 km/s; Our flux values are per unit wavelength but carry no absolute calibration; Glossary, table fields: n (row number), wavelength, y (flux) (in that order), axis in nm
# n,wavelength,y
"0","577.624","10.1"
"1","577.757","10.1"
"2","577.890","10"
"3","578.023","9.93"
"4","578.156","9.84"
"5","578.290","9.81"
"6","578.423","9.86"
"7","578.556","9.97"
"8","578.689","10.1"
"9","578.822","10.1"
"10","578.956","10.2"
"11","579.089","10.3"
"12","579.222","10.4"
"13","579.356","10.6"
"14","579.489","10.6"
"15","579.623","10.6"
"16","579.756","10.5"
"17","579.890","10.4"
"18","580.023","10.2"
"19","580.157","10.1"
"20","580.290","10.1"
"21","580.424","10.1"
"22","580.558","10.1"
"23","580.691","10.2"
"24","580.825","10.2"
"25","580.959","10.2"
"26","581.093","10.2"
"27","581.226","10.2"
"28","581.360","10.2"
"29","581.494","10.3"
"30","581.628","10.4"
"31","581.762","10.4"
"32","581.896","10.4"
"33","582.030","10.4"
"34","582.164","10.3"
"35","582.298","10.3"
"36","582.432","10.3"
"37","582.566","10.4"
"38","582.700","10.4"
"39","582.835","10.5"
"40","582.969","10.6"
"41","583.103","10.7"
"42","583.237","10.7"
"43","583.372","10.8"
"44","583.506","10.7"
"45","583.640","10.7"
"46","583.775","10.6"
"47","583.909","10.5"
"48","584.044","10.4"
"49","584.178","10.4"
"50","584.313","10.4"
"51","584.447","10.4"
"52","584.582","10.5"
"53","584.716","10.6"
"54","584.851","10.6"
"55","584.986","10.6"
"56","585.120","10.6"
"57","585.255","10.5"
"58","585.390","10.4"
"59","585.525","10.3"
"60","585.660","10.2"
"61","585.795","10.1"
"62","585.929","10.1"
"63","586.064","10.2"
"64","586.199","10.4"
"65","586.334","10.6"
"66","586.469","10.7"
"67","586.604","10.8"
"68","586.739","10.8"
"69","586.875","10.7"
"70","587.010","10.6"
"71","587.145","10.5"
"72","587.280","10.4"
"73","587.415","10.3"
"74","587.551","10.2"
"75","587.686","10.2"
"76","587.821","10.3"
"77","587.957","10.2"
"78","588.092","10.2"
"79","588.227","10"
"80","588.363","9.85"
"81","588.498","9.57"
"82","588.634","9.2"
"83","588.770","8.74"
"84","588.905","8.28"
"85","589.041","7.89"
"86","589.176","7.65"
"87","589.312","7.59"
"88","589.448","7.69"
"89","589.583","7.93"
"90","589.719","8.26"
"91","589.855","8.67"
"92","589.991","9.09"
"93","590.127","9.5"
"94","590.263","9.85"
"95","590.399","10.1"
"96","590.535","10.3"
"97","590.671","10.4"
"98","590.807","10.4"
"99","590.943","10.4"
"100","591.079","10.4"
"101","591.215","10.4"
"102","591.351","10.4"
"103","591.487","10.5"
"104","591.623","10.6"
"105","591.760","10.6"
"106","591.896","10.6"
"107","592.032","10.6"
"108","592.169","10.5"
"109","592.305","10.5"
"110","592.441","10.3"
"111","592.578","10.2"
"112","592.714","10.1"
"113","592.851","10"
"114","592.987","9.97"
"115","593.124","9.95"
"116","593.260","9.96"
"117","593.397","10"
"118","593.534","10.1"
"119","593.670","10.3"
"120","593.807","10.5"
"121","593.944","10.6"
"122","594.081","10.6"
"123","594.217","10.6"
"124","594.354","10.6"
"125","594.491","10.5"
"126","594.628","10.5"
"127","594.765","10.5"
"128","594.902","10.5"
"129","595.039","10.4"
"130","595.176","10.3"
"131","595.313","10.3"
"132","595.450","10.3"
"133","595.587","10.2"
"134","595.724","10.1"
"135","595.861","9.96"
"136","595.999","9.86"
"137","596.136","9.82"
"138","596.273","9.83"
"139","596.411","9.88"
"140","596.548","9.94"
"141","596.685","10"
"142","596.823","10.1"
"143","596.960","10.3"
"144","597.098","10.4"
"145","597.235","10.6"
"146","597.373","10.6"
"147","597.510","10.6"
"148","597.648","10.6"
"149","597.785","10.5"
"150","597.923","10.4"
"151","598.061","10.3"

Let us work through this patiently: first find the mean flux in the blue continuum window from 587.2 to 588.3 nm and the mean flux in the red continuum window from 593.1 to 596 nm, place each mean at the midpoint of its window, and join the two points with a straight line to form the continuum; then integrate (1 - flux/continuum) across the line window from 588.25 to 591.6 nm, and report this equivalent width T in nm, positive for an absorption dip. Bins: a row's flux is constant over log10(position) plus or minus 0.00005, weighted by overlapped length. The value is 0.305 nm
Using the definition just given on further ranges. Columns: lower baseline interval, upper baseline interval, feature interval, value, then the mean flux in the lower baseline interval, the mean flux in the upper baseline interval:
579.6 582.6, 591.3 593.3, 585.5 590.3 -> 0.31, 10.3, 10.3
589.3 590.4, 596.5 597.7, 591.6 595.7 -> -0.34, 8.72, 10.4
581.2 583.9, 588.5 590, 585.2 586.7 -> -0.17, 10.5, 8.29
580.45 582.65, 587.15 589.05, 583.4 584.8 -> -0.06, 10.3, 9.75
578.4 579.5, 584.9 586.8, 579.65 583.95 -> -0.02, 10.2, 10.5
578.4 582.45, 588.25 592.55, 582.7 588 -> -0.29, 10.3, 9.58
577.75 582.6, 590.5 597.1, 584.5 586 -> -0.02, 10.2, 10.3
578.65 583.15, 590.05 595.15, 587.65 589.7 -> 0.27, 10.3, 10.3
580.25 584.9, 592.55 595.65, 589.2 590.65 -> 0.20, 10.4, 10.3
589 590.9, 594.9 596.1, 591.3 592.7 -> -0.15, 8.99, 10.2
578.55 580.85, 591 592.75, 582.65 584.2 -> -0.04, 10.3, 10.4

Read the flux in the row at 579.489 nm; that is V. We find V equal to 10.6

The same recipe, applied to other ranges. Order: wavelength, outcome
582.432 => 10.3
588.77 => 8.74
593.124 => 9.95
